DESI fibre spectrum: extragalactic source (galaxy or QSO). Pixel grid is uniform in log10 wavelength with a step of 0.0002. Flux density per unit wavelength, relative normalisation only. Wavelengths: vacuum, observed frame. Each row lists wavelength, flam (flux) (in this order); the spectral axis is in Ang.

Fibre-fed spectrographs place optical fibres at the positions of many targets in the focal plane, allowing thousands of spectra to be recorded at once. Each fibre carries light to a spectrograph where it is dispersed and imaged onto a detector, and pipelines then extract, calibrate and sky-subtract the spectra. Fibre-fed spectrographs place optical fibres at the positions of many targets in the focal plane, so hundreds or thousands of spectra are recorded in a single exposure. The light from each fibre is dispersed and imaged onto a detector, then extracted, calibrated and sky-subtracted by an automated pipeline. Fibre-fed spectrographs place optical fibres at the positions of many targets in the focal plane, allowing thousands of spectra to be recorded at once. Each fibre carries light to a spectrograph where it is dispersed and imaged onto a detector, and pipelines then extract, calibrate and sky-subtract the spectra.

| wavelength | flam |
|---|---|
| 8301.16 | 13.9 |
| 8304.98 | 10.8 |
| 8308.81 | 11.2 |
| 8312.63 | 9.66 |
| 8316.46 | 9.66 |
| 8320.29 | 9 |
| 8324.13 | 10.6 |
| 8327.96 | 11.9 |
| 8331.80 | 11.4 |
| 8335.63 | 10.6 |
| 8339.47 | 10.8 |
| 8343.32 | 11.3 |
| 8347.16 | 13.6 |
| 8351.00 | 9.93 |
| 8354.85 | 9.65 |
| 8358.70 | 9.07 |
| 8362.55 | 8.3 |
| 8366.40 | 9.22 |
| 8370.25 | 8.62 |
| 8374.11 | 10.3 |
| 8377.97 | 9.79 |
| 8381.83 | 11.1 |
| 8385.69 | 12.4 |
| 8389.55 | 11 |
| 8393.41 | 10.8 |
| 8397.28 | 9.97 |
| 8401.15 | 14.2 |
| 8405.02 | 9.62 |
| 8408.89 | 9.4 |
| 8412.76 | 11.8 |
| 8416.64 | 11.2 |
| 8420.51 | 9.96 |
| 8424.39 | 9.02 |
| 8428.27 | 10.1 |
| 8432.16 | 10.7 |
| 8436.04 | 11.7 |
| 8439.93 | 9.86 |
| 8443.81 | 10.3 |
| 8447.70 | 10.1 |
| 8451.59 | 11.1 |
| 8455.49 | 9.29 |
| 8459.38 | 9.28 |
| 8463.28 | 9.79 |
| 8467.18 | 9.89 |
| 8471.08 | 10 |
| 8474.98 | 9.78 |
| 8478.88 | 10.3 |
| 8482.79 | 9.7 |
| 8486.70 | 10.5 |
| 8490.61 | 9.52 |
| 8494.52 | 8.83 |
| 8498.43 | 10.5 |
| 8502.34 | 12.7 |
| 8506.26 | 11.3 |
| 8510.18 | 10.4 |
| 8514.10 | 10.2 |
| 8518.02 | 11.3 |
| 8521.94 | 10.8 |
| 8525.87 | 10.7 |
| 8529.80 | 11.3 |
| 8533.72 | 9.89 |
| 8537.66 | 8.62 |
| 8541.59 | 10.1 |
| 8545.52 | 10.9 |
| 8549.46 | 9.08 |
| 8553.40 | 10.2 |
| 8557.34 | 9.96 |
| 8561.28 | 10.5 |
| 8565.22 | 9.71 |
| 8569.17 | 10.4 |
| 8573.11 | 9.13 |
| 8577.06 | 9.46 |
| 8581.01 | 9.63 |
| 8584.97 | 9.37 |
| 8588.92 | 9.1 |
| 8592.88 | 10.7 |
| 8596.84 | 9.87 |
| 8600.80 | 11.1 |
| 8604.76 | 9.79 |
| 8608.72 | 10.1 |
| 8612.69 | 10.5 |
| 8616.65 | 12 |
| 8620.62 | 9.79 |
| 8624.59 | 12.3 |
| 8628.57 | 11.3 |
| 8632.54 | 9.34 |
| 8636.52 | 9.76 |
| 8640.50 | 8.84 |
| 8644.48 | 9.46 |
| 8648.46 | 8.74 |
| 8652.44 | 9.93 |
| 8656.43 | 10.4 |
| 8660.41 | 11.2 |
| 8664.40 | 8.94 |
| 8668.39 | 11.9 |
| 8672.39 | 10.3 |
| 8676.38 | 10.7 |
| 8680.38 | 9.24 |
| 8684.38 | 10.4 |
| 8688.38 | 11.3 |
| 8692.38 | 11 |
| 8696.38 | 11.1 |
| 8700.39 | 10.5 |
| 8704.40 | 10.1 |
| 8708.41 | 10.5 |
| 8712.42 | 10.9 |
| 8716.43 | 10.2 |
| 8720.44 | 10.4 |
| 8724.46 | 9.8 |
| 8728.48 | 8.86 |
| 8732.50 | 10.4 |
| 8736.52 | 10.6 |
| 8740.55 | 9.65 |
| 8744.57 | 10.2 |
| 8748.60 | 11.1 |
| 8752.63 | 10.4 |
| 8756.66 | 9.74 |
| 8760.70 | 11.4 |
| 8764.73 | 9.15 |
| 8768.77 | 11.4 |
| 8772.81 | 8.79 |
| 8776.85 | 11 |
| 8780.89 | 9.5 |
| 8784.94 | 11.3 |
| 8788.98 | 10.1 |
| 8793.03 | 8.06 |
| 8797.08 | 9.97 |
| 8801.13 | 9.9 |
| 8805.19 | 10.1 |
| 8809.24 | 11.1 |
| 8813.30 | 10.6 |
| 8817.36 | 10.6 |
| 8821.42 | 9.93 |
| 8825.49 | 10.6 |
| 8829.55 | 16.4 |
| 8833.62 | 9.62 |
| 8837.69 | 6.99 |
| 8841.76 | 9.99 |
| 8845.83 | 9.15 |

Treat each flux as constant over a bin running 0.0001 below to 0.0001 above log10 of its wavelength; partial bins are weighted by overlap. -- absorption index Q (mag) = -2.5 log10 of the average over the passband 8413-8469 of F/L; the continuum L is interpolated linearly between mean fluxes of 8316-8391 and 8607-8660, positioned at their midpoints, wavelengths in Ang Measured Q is 0.02 mag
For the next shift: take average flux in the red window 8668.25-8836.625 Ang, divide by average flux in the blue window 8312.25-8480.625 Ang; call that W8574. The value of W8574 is 1.00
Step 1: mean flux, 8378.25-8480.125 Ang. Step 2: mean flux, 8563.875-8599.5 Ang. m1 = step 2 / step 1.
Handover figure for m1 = 0.93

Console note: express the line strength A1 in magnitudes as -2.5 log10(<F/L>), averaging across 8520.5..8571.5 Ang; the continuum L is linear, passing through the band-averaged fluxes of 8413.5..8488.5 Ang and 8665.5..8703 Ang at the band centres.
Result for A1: 0.02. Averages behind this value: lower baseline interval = 10.2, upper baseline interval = 10.7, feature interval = 10.2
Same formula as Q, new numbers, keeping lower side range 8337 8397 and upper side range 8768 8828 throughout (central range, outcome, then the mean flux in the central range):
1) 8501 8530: -0.07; 11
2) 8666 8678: -0.07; 10.9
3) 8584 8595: 0.06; 9.76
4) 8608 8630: -0.08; 11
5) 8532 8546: 0.06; 9.77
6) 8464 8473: 0.05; 9.92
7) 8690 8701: -0.07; 10.9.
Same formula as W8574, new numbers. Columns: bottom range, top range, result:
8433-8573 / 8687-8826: 1.01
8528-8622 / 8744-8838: 1.03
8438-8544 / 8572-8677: 0.99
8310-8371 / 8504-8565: 1.01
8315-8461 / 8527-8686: 0.97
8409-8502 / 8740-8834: 1.03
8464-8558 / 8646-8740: 1.00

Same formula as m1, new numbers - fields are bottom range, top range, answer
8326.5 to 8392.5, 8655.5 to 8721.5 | 1.00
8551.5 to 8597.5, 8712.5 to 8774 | 1.04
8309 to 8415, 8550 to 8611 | 0.94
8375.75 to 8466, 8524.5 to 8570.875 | 0.96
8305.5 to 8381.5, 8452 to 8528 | 1.00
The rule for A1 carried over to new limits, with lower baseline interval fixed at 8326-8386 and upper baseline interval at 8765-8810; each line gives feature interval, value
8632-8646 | 0.09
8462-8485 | 0.04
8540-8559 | 0.02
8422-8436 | 0.02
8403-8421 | -0.01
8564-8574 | 0.05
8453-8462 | 0.10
